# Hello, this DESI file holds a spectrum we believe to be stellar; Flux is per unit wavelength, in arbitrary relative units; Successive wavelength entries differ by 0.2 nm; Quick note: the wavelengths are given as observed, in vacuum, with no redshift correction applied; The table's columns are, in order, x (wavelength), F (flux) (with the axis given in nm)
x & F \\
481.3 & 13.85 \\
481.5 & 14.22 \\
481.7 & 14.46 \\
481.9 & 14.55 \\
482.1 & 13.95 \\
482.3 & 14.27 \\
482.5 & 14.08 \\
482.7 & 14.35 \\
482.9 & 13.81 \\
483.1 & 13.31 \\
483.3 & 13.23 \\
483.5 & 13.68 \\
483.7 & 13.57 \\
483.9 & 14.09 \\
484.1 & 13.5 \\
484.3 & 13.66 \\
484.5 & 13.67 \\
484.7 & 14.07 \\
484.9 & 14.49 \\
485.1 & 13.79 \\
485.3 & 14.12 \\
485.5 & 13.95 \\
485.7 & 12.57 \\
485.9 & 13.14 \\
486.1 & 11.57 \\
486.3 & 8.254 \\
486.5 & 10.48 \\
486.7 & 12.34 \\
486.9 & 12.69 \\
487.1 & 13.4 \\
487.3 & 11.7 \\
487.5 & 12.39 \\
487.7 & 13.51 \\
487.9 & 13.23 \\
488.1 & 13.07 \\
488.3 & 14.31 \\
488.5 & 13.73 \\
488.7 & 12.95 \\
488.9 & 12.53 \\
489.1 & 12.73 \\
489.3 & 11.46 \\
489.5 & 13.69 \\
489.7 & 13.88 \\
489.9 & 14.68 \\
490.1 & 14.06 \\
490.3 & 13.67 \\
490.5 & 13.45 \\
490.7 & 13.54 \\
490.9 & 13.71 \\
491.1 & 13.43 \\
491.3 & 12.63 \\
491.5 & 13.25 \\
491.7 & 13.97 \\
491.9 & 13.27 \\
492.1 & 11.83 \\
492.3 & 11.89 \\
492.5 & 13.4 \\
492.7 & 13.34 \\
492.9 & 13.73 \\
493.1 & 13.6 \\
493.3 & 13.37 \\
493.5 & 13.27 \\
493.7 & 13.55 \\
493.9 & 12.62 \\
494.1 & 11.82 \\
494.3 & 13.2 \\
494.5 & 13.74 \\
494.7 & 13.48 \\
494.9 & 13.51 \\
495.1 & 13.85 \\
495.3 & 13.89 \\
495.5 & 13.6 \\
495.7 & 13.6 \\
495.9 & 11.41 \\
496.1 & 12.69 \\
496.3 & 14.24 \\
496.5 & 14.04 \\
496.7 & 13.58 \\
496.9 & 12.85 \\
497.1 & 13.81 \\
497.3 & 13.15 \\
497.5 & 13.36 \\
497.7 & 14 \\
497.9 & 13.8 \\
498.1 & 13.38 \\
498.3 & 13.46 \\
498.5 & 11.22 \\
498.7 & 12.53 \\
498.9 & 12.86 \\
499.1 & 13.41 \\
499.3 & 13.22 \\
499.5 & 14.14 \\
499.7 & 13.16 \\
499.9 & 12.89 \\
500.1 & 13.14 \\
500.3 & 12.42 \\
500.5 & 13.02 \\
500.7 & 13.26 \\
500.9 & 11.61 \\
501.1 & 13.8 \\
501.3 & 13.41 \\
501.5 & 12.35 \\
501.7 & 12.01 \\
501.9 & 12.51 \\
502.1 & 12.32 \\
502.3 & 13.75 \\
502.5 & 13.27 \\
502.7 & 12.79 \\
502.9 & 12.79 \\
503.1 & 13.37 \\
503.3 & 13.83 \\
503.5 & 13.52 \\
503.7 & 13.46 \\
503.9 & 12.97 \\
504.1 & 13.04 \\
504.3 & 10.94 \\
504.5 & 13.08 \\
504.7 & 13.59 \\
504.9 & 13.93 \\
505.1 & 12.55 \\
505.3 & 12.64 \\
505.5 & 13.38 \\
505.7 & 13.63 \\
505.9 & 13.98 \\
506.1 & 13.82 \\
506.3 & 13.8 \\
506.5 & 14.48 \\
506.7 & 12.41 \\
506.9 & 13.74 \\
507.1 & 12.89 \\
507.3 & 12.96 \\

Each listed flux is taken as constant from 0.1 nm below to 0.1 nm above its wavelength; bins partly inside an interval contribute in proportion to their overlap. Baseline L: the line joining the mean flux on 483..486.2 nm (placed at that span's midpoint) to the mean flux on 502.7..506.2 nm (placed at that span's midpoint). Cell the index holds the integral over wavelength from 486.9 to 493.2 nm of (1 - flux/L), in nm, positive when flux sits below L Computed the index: 0.101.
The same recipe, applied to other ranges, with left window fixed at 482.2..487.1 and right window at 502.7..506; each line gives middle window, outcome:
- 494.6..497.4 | -0.05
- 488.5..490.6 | -0.02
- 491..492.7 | 0.03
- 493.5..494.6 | 0.01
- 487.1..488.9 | 0.01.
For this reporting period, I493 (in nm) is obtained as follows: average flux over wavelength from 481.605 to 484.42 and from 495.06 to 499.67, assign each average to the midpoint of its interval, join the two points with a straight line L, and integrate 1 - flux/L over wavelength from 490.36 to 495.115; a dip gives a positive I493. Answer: 0.10 nm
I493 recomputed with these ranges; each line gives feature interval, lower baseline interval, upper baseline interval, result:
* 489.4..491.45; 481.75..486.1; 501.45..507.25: -0.015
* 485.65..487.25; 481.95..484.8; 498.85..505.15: 0.223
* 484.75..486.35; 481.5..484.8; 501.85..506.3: 0.104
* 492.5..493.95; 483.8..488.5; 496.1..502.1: -0.038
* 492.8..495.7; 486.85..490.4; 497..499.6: -0.031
